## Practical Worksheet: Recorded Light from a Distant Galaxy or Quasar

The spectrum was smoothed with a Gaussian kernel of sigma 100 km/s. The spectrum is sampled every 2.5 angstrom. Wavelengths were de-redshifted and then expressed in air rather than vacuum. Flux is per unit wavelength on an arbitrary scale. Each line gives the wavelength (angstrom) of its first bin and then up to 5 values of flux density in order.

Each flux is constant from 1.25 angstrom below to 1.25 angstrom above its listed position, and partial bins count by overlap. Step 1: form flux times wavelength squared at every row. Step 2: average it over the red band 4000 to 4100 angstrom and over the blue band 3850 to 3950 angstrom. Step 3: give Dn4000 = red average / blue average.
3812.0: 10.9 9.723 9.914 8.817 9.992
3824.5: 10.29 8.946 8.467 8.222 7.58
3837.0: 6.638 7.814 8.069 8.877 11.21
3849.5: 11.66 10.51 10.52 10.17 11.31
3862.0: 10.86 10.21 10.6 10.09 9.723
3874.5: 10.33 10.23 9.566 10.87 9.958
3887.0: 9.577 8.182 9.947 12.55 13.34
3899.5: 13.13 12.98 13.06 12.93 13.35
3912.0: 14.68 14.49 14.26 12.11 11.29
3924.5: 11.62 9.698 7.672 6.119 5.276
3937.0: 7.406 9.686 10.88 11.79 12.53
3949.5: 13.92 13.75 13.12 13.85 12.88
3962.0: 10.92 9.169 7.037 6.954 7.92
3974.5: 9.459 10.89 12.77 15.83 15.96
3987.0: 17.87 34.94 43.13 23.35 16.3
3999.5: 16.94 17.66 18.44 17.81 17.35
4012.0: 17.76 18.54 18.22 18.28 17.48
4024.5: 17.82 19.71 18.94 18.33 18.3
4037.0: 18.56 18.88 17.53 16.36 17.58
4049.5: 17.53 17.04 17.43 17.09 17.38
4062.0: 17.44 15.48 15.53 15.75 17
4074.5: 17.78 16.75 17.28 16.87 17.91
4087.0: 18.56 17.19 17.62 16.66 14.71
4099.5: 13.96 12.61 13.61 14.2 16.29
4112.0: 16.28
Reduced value 1.72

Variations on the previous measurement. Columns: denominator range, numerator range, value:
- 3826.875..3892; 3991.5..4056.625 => 2.11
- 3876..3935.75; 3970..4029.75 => 1.73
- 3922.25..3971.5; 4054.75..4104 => 1.72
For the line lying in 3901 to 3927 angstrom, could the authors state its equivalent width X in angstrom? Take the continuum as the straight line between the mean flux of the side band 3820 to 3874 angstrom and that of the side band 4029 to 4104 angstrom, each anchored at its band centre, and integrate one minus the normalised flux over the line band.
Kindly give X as -2.4 angstrom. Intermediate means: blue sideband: 9.61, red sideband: 16.9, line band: 12.9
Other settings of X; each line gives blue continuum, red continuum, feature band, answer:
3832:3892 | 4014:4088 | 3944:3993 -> -1.17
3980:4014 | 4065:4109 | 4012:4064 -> 2.13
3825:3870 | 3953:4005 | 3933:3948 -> 4.91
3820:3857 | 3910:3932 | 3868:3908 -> -1.06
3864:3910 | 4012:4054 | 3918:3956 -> 8.40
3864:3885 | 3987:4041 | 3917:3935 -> 5.43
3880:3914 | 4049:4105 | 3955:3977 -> 5.94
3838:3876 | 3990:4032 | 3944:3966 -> 5.38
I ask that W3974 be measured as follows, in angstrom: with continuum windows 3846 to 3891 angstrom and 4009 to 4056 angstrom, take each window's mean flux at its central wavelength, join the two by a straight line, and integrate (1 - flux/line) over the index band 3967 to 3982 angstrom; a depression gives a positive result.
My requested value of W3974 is 5.3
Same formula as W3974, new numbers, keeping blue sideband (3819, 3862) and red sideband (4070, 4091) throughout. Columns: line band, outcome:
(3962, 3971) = 3.58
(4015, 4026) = -1.90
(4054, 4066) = -0.16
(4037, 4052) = -1.35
